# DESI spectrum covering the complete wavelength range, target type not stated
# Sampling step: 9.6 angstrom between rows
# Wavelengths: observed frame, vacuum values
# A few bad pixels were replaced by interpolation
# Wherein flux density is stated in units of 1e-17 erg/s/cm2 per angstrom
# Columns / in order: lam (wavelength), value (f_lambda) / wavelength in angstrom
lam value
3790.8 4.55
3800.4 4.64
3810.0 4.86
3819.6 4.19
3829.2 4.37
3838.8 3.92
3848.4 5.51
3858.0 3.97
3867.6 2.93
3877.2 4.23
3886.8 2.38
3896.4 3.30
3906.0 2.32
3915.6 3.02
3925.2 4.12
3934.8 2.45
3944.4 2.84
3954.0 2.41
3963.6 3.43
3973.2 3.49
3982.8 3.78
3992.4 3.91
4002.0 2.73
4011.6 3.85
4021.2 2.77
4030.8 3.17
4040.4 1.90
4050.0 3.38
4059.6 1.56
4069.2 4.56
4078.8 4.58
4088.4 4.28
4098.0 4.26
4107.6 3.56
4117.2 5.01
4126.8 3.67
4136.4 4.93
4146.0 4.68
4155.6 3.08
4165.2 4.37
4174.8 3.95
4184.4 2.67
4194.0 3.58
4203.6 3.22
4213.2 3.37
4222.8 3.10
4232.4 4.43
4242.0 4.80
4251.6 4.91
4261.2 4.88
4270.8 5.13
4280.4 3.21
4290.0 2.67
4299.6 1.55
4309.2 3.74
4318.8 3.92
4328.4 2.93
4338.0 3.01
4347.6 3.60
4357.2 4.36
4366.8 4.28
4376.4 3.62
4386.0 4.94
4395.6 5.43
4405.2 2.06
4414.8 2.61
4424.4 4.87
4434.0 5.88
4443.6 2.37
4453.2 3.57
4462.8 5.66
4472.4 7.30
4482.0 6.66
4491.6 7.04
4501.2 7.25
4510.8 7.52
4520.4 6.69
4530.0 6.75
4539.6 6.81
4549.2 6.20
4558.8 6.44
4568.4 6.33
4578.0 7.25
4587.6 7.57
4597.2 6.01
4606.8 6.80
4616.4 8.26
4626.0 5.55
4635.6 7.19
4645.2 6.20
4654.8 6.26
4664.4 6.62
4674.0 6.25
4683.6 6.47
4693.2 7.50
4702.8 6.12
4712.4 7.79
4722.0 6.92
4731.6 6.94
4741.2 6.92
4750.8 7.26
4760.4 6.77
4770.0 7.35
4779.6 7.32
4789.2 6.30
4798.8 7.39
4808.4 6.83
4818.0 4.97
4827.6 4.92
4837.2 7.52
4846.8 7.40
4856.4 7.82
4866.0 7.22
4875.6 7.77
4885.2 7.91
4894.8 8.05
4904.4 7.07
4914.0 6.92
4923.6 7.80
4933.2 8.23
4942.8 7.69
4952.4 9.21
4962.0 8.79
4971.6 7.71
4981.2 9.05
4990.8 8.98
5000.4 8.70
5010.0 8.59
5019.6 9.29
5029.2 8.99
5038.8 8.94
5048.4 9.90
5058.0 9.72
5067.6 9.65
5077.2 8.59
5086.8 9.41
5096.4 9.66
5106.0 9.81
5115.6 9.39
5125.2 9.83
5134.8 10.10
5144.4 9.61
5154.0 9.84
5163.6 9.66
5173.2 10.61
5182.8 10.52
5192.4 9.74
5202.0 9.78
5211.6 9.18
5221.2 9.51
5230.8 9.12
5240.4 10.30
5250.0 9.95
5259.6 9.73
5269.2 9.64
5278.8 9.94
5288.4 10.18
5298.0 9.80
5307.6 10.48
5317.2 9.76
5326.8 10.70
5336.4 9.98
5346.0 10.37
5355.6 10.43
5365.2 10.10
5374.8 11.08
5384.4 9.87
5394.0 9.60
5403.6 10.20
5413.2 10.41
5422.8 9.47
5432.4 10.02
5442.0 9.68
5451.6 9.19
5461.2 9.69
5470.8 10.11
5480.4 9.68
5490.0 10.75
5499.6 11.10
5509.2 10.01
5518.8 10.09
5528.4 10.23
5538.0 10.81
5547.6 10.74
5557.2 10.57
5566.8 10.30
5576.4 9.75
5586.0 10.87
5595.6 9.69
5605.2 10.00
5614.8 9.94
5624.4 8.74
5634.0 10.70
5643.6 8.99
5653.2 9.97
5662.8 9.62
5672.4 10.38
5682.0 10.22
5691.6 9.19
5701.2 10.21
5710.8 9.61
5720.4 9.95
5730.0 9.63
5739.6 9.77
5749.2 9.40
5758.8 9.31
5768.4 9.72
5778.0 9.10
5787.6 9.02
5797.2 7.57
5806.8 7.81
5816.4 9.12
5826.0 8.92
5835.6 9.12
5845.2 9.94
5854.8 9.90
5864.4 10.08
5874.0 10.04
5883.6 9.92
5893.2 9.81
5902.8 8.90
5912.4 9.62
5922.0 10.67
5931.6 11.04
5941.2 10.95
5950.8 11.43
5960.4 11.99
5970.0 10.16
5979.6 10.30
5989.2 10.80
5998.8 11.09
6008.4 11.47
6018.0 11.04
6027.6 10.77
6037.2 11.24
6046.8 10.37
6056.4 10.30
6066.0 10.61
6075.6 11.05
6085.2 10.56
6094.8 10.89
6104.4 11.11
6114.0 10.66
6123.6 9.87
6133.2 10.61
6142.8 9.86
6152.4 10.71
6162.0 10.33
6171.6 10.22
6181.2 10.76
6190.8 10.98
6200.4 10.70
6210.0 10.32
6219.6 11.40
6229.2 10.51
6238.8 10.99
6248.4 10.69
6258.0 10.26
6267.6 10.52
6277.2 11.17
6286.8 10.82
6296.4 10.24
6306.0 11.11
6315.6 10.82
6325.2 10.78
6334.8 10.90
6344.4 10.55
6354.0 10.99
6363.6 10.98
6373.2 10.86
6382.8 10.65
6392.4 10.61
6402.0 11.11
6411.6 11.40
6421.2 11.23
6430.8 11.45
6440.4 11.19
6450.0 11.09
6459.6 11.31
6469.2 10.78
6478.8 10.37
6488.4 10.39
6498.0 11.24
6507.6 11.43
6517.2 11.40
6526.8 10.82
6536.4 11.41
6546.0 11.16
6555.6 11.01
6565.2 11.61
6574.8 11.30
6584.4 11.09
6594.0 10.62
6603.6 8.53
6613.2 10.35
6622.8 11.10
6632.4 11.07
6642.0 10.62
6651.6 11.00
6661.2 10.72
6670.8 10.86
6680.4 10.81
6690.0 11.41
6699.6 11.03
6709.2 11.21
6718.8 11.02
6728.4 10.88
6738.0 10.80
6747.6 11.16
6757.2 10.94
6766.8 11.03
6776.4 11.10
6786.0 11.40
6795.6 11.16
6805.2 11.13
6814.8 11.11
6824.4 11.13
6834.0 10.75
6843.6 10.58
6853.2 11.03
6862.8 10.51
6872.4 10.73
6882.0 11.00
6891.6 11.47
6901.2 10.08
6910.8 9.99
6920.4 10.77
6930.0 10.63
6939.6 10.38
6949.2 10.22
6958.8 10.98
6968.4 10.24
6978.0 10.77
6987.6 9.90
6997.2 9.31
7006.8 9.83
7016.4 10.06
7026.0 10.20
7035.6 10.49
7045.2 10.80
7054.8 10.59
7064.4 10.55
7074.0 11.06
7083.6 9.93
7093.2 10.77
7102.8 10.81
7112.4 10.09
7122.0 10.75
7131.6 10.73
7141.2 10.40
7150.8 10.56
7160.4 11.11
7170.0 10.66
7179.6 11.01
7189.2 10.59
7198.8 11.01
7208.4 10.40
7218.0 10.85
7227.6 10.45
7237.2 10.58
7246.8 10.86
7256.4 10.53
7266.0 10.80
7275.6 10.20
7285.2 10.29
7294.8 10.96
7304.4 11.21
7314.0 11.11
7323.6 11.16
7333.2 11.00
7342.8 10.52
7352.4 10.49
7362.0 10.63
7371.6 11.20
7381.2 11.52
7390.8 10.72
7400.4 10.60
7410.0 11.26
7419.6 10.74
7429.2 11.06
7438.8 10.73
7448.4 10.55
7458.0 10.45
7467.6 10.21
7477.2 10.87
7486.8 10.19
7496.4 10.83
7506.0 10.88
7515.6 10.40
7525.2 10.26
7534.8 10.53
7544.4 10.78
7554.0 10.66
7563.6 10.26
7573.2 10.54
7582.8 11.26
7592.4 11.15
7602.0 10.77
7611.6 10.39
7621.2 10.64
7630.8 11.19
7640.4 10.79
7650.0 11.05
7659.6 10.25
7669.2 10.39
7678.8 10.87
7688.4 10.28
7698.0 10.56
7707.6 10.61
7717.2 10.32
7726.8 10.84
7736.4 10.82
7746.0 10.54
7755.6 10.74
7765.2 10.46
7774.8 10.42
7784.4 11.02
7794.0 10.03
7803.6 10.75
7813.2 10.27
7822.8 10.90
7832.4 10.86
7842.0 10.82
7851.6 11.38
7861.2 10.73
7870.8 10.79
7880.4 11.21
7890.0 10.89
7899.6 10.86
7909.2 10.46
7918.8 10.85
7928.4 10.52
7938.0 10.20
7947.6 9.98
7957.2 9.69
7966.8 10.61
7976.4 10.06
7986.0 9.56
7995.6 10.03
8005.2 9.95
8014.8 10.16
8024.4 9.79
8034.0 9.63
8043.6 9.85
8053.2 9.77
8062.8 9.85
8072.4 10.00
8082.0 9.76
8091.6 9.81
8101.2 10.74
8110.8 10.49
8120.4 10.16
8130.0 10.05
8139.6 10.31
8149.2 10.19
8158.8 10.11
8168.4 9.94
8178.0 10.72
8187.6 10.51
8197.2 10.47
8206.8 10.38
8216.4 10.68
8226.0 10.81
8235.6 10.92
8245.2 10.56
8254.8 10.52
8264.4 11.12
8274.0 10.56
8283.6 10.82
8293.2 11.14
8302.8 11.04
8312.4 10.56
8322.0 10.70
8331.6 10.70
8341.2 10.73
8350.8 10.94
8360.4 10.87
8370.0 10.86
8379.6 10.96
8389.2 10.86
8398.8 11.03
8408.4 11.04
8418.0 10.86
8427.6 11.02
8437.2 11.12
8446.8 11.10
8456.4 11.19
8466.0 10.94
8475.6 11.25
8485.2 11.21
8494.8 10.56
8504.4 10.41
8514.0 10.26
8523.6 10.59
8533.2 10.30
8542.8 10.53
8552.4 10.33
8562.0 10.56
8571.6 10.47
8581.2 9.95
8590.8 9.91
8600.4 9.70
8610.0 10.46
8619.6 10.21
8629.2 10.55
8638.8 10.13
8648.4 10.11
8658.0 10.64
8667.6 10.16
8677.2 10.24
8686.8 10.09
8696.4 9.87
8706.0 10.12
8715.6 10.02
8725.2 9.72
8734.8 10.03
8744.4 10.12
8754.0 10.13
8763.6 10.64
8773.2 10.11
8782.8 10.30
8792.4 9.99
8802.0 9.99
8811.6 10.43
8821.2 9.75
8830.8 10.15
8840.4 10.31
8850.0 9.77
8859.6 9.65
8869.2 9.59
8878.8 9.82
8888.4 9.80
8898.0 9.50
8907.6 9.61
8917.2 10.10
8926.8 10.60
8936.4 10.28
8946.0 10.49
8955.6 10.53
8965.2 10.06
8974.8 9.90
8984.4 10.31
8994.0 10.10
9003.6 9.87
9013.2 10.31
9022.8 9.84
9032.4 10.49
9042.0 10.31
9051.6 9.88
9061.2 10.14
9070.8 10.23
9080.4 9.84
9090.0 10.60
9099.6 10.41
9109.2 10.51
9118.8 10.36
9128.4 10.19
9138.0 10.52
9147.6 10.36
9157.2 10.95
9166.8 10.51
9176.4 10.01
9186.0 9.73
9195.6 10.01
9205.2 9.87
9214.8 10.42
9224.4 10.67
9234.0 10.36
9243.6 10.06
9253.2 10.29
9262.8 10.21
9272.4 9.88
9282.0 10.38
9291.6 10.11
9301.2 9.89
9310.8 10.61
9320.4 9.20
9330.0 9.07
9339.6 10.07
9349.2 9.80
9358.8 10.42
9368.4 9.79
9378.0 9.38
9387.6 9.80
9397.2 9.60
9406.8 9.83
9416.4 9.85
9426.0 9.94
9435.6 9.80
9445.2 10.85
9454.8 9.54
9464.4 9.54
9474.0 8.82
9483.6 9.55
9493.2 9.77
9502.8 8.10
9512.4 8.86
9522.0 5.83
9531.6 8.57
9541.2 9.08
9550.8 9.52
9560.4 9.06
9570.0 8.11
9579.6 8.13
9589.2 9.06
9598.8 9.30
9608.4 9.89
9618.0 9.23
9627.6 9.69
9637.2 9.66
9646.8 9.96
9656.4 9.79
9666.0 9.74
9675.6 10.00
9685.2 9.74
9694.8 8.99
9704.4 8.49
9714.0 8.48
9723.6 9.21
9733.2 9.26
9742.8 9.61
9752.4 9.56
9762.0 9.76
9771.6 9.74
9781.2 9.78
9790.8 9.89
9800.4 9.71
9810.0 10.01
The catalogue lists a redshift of 0.120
